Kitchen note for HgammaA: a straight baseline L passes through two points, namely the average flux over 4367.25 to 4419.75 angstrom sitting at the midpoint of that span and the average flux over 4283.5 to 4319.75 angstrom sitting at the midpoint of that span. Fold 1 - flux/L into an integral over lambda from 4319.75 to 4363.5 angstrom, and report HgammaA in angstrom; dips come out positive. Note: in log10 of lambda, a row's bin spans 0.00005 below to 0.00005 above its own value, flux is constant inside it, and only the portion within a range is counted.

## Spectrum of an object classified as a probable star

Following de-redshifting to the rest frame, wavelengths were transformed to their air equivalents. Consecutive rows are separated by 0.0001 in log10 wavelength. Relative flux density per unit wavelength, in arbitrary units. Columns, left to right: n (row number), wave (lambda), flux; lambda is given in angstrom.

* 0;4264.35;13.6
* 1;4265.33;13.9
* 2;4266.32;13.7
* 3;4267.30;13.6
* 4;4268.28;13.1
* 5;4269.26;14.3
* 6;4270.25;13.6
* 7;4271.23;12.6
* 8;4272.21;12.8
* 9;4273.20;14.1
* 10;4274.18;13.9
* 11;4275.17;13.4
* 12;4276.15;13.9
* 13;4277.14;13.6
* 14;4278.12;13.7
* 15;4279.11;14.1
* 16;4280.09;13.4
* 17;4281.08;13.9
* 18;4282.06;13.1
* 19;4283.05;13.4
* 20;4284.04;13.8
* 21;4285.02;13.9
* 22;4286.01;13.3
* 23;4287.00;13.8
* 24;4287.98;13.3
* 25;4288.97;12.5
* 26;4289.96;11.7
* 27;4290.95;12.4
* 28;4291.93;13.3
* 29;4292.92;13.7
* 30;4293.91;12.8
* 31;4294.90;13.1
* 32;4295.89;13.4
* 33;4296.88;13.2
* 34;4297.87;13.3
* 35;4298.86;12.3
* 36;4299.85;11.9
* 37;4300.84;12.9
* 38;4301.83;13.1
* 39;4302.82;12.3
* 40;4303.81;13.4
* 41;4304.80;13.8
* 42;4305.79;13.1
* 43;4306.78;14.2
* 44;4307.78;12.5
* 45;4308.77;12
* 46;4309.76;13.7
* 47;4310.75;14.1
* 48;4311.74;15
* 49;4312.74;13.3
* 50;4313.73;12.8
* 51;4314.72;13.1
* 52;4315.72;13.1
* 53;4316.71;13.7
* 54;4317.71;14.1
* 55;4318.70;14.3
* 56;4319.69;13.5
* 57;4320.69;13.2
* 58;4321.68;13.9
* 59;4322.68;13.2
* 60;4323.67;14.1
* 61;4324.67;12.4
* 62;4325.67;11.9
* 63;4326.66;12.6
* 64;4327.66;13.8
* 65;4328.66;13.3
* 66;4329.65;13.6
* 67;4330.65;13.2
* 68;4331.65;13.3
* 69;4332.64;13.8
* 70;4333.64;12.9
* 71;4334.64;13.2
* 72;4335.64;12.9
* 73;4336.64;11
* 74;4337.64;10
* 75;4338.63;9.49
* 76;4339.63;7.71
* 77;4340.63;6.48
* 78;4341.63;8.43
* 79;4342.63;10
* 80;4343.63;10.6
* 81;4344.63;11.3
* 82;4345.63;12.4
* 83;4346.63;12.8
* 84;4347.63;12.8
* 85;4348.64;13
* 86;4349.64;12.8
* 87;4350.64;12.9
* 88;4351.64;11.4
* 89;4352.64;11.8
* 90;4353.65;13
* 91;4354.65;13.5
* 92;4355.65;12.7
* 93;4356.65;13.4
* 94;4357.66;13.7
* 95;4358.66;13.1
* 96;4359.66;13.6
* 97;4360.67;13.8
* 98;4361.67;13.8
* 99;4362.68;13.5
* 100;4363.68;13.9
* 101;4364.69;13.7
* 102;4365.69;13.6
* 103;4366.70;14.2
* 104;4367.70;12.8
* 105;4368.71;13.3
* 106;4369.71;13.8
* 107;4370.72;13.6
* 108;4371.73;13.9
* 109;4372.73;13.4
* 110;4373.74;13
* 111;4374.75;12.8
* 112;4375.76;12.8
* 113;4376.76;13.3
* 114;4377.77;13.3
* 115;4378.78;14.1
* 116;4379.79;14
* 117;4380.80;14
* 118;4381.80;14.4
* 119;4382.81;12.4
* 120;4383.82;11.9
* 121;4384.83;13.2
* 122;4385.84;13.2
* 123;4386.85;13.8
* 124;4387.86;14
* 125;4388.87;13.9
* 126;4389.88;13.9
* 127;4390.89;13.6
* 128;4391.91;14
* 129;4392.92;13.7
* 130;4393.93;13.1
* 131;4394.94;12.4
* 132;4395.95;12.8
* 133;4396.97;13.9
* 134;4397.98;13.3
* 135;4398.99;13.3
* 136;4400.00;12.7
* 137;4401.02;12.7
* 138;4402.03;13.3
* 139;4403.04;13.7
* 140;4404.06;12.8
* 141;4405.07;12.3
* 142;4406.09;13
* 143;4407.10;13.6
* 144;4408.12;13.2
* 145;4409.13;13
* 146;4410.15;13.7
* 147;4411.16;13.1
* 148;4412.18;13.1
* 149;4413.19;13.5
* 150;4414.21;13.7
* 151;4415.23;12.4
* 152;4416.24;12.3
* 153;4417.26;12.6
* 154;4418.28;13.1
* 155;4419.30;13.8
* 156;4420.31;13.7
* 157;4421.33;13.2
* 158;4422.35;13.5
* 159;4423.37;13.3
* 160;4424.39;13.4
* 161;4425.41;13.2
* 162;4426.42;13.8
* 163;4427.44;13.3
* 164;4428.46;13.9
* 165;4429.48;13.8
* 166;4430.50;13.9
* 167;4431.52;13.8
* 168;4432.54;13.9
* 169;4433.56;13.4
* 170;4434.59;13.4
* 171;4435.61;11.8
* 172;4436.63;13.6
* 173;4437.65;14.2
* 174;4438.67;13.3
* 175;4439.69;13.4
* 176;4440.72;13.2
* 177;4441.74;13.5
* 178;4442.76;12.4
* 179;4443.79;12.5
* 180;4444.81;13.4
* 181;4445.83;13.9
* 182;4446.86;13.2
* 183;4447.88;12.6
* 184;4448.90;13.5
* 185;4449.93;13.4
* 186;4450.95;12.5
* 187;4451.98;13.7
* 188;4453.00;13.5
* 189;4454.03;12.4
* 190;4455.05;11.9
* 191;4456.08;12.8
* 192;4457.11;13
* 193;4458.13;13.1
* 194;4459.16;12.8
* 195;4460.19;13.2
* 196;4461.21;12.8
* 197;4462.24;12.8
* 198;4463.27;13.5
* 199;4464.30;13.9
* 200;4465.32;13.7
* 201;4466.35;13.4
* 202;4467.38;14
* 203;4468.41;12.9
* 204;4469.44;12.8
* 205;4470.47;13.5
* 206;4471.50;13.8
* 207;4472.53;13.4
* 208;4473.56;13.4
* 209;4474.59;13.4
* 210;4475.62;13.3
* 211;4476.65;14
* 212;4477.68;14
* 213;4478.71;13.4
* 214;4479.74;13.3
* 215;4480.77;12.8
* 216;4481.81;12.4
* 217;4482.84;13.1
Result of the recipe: 2.96 angstrom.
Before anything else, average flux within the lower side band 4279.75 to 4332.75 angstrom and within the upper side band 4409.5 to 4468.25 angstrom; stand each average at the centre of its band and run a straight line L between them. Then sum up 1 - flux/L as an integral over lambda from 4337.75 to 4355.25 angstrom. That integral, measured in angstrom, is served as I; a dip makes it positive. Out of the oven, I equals 2.7 angstrom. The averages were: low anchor 13.3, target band 11.2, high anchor 13.3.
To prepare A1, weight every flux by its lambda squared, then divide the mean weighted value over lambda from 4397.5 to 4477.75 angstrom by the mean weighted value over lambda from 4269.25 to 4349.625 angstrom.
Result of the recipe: 1.10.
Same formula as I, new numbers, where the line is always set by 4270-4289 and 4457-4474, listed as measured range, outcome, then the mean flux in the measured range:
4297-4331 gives 0.6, 13.3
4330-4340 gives 1.2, 11.8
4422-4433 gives -0.2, 13.6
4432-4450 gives 0.1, 13.2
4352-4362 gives 0.2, 13.2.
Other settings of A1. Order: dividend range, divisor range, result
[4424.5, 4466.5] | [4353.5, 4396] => 1.02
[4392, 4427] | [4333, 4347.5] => 1.27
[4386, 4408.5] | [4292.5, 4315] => 1.05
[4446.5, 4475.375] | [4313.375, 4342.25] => 1.13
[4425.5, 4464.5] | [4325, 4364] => 1.13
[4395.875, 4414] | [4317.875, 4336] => 1.03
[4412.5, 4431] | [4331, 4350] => 1.23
